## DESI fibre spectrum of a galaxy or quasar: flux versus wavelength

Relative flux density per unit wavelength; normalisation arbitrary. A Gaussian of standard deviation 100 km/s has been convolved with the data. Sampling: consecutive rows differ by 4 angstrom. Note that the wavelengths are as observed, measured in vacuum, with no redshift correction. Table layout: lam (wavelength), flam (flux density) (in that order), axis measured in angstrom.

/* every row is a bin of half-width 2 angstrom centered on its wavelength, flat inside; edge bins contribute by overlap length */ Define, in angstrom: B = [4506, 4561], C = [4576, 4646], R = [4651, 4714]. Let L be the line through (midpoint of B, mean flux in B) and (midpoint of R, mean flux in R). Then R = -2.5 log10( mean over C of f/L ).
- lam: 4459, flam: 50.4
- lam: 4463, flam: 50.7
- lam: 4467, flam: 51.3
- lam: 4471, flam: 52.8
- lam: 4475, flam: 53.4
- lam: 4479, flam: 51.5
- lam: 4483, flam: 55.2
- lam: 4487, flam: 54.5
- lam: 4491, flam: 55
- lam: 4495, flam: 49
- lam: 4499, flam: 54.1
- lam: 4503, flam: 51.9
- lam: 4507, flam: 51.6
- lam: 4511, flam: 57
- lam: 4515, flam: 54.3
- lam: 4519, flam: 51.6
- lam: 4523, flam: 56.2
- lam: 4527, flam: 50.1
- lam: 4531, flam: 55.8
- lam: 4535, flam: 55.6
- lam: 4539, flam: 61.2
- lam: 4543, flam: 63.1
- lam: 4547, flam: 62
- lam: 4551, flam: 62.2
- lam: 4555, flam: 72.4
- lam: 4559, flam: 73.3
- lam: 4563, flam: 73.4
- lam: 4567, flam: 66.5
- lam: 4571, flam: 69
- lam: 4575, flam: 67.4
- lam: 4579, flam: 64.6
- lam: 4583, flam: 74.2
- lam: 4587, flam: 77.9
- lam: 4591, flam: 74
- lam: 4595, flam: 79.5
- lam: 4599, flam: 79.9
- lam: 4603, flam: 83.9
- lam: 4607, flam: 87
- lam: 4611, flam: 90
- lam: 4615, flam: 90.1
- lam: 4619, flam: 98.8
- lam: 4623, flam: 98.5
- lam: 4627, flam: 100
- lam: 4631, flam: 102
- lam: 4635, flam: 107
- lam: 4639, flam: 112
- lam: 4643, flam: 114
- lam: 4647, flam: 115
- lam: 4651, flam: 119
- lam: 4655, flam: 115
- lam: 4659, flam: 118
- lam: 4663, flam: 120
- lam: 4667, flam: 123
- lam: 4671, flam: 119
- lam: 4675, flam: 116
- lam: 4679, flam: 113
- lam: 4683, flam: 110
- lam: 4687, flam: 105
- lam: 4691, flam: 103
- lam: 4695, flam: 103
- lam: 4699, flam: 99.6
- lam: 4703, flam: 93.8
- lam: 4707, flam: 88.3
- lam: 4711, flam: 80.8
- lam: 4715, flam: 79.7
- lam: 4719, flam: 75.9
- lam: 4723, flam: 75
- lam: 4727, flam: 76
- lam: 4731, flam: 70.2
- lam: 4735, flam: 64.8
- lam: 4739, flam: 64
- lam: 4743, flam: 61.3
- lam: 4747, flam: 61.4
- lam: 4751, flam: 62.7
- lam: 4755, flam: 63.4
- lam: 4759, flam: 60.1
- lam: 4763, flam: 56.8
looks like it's -0.070 mag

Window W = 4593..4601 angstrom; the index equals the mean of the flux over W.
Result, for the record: 79.7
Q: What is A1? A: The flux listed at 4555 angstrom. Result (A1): 72.4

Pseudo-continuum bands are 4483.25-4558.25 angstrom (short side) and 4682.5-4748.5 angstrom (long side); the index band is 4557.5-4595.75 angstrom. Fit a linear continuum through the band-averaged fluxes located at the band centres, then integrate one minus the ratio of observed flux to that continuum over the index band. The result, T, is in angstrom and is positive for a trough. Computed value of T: -4.48 angstrom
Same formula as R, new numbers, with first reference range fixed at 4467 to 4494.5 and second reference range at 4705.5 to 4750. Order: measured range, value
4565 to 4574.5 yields -0.13 mag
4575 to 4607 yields -0.23 mag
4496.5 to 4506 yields 0.04 mag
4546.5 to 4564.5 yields -0.17 mag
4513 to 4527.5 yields 0.06 mag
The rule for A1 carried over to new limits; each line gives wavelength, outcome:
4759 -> 60.1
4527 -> 50.1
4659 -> 118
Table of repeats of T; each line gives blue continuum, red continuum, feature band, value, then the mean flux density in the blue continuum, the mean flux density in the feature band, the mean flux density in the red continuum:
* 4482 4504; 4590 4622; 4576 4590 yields 1.32 angstrom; 53.3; 72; 86.2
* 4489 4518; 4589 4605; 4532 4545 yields 0.69 angstrom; 53.2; 59.6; 79.3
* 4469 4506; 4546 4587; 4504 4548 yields 3.53 angstrom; 53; 56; 69.1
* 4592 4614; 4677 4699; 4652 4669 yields -3.45 angstrom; 83.9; 119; 106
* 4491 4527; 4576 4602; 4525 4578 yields 0.73 angstrom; 53.1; 64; 75.1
